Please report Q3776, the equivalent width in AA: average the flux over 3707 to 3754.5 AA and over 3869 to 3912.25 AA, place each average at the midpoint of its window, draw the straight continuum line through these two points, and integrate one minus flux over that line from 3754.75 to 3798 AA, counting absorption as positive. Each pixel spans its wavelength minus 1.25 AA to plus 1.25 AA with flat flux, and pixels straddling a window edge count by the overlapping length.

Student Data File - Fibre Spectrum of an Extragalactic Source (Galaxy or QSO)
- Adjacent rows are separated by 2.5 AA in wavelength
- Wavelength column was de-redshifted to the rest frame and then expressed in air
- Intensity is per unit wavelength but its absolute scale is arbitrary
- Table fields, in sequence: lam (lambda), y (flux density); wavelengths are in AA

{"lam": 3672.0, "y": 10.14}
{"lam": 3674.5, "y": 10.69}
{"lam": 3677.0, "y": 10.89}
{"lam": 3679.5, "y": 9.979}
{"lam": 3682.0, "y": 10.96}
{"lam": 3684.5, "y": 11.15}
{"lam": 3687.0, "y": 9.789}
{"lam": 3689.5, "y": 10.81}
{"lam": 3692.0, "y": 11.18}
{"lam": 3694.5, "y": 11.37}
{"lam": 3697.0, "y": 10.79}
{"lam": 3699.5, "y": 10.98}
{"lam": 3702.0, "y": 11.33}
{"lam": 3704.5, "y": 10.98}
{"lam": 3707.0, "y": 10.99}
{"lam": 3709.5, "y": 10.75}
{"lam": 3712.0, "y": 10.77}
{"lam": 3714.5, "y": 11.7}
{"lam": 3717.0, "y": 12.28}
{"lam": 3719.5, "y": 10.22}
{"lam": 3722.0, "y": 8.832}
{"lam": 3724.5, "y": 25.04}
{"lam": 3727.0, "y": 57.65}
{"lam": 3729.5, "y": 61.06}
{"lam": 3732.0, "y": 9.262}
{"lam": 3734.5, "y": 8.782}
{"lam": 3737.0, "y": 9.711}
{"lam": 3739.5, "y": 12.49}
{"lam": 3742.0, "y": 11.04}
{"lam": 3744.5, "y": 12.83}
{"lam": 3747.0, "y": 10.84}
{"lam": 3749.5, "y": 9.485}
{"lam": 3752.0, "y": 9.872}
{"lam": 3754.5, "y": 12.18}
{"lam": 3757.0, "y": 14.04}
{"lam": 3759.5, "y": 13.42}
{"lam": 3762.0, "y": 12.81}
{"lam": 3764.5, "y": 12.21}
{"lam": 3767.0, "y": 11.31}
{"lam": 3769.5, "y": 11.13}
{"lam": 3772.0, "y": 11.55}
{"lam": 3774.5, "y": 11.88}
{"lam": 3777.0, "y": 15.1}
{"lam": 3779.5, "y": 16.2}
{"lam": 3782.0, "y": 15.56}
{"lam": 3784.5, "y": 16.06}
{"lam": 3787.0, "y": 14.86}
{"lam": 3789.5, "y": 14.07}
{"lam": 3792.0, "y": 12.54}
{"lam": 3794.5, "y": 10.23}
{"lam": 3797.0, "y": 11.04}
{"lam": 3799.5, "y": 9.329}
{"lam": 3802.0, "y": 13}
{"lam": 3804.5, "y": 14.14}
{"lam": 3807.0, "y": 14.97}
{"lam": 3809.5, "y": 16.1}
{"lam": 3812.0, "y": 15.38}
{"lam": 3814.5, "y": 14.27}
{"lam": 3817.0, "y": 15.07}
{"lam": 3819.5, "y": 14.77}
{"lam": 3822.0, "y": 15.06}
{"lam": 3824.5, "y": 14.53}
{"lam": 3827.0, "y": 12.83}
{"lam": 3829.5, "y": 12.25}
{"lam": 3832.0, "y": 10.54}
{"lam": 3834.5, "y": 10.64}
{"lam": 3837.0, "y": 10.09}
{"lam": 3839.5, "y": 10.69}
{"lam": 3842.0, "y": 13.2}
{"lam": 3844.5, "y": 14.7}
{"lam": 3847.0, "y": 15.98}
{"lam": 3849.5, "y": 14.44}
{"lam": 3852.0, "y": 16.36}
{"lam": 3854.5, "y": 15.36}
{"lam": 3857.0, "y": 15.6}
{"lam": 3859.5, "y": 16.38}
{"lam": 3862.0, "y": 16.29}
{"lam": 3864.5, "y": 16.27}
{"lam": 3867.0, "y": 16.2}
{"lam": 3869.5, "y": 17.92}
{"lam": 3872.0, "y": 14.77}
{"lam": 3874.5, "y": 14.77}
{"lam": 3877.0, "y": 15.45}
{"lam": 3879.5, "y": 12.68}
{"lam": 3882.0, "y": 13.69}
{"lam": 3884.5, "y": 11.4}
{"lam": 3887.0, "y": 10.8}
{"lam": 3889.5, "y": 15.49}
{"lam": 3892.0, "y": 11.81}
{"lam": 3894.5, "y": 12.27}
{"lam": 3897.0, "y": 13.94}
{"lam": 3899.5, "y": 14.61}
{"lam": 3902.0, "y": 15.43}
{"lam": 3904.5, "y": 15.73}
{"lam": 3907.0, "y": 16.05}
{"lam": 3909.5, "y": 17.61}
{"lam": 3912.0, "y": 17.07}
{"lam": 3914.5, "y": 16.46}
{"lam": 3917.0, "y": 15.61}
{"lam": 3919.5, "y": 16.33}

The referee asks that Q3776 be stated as 7.5 AA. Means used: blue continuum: 16.5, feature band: 13.2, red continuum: 14.4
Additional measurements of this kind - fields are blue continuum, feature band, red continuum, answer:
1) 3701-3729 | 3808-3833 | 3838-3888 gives 2.2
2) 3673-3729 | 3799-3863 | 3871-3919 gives 2.1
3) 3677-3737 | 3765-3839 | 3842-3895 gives 8.5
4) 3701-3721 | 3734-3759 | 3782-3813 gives 1.7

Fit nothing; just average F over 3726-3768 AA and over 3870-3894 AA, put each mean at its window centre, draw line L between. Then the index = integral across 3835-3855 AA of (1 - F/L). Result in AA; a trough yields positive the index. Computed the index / 1.0 AA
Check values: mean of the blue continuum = 16.8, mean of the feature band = 13.7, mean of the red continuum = 13.5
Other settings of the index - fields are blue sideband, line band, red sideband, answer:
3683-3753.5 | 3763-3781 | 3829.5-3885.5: 2.1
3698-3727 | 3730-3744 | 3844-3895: 1.1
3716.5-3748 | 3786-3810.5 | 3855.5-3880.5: 6.4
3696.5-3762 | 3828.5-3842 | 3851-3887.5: 3.6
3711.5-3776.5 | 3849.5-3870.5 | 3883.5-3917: -1.9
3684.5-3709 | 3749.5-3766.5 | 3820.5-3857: -0.2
